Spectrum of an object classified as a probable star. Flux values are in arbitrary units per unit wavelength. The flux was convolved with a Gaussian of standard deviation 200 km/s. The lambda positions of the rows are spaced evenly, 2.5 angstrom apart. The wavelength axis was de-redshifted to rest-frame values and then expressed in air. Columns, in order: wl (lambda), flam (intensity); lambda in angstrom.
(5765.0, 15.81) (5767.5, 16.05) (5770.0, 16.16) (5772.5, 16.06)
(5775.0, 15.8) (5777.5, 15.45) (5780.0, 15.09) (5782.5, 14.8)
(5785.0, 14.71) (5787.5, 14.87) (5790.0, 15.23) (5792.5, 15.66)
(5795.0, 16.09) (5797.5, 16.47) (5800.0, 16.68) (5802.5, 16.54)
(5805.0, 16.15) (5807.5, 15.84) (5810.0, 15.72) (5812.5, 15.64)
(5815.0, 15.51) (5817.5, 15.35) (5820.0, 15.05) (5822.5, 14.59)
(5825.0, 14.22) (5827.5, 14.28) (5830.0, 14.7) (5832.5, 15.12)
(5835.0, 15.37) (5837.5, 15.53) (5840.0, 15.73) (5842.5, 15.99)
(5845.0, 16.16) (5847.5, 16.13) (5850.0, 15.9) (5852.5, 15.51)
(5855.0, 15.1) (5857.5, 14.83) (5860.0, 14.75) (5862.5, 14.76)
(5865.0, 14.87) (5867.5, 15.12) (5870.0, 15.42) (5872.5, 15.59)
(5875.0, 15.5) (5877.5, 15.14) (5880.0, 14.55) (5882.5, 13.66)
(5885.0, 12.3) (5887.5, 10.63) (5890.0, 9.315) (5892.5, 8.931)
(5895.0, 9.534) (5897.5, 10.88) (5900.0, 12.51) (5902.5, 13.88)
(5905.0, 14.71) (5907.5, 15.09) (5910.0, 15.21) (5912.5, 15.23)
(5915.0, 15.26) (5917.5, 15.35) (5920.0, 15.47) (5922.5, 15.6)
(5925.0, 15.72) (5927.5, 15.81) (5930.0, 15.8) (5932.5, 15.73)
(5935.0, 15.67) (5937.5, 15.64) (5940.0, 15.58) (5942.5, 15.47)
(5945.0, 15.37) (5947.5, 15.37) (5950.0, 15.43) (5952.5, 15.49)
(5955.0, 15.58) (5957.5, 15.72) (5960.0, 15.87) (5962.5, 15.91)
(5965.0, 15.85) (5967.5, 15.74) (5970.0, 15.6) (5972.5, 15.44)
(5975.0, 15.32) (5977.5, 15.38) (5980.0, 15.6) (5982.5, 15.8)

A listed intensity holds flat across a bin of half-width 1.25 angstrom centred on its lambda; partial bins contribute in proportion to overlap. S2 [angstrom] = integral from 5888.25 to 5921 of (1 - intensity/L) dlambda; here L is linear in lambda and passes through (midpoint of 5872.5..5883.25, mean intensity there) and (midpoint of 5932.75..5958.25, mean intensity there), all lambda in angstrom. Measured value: 4.4 angstrom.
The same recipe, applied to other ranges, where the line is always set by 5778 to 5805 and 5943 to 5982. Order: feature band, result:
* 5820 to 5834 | 0.9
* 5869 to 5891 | 2.8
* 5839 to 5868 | 0.4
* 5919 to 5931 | -0.1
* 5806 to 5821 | 0.1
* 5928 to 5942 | -0.1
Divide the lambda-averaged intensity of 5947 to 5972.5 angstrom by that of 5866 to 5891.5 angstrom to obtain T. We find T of 1.14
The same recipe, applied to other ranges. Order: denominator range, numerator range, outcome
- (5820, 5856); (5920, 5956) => 1.02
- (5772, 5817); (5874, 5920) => 0.85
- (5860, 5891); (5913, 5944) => 1.11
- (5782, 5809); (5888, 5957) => 0.91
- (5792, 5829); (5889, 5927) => 0.87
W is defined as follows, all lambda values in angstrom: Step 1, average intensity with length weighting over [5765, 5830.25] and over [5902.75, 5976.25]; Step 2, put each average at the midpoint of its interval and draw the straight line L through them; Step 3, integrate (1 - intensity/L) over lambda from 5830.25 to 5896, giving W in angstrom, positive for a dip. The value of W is 5.1 angstrom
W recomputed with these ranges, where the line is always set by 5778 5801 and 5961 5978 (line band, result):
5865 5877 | 0.2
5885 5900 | 5.1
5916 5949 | 0.0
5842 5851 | -0.3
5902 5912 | 0.5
